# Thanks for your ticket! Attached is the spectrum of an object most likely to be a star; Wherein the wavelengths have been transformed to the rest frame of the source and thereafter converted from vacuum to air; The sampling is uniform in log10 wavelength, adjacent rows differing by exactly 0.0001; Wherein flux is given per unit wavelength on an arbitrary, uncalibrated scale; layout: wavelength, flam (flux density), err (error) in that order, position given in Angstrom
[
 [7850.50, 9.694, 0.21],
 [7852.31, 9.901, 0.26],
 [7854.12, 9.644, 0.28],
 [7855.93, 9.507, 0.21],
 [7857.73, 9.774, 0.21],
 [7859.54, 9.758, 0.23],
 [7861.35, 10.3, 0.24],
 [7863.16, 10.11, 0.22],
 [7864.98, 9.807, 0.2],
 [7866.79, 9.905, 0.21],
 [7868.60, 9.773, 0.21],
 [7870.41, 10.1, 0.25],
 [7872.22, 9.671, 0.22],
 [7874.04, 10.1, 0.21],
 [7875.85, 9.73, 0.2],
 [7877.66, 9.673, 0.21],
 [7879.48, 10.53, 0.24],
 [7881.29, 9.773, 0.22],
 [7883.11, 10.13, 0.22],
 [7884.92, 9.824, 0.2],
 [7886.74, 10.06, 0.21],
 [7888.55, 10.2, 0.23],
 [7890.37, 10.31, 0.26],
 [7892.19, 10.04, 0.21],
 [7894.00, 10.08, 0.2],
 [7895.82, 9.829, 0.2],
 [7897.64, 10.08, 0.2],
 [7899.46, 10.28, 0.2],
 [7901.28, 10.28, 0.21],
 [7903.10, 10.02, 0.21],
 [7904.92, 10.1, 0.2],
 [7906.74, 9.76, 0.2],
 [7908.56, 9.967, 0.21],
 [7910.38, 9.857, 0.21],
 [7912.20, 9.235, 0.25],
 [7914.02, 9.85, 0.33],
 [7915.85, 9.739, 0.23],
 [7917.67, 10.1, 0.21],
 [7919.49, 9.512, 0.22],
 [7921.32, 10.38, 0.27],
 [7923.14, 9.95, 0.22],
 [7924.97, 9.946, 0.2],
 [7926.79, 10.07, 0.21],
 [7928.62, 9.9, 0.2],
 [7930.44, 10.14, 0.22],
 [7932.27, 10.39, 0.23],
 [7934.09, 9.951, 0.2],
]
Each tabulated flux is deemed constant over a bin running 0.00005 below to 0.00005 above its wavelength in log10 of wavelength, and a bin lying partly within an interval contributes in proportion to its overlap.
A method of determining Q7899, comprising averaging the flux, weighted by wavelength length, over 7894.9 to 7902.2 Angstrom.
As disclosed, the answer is 10.1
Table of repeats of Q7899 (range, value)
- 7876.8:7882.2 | 9.99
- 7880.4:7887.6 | 9.94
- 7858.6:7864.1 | 10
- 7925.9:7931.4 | 10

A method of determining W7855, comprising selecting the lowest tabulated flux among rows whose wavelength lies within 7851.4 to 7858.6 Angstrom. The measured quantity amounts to 9.507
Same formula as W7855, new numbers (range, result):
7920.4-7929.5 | 9.9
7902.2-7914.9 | 9.235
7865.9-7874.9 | 9.671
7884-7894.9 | 9.824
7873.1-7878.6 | 9.673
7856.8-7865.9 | 9.758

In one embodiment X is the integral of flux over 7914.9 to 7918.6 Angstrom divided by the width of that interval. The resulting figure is 9.91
